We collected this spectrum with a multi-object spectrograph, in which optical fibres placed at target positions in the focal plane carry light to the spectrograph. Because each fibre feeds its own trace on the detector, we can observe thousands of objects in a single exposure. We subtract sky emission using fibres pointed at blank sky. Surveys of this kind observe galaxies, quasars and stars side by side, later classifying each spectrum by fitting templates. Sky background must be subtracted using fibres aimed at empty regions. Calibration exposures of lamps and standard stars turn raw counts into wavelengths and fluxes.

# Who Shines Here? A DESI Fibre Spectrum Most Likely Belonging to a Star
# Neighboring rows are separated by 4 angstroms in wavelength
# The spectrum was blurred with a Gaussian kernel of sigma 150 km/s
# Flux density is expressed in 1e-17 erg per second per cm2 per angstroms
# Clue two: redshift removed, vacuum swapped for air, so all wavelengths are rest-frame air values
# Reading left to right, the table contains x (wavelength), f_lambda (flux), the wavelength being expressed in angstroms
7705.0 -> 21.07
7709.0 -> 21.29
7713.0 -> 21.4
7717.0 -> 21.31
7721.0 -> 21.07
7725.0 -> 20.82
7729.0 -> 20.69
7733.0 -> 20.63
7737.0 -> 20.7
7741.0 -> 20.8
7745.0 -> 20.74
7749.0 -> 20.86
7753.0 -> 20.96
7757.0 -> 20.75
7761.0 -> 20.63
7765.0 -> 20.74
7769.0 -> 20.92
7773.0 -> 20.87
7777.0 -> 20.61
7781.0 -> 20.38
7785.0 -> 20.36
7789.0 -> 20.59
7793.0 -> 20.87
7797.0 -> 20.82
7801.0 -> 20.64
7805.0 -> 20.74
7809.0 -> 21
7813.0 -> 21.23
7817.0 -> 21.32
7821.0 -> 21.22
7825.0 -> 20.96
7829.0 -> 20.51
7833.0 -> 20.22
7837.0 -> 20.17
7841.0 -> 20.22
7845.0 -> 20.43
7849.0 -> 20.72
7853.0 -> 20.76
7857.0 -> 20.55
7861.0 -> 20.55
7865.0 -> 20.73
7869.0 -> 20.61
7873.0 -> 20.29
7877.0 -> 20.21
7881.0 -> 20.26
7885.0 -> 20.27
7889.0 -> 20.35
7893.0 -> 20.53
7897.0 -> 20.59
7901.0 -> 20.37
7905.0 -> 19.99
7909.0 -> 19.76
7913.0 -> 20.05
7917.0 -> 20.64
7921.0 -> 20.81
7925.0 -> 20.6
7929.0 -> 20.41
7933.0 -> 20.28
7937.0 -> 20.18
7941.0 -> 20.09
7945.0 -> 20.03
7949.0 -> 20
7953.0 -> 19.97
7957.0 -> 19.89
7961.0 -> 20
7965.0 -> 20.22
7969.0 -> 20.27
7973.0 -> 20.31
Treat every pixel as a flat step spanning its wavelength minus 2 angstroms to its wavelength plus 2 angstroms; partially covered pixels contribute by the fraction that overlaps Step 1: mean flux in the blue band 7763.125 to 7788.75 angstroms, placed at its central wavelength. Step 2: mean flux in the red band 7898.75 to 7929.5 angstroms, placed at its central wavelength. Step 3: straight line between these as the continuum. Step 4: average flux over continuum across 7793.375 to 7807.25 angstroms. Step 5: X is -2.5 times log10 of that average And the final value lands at -0.01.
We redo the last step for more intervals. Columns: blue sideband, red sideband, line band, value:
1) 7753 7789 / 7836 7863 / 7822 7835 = 0.00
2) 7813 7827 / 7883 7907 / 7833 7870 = 0.02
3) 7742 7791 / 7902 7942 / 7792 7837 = -0.01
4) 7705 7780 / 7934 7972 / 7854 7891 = 0.00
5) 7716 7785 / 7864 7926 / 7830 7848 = 0.01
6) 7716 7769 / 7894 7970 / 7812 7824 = -0.03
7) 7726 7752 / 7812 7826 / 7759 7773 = 0.01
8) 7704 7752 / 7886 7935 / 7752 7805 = 0.00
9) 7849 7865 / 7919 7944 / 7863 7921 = 0.01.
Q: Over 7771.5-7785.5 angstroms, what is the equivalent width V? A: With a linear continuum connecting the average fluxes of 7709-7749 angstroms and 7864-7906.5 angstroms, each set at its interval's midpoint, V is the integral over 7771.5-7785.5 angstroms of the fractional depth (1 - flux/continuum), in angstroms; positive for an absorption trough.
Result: 0.1 angstroms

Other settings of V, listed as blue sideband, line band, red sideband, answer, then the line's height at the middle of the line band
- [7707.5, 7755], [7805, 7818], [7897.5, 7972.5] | -0.3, 20.6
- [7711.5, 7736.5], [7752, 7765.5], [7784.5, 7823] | 0.1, 20.9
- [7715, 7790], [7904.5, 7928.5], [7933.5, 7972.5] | -0.1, 20.2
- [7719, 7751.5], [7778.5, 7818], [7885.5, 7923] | -0.3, 20.6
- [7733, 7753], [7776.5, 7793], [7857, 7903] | 0.1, 20.7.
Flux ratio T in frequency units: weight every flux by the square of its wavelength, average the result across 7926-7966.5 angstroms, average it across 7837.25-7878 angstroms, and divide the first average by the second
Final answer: 1.0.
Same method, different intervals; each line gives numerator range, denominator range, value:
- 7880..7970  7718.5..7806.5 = 1.02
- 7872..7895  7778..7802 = 1.01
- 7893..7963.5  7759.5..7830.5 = 1.01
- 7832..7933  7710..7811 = 1.01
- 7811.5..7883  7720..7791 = 1.02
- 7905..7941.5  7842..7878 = 1.00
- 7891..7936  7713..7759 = 1.02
